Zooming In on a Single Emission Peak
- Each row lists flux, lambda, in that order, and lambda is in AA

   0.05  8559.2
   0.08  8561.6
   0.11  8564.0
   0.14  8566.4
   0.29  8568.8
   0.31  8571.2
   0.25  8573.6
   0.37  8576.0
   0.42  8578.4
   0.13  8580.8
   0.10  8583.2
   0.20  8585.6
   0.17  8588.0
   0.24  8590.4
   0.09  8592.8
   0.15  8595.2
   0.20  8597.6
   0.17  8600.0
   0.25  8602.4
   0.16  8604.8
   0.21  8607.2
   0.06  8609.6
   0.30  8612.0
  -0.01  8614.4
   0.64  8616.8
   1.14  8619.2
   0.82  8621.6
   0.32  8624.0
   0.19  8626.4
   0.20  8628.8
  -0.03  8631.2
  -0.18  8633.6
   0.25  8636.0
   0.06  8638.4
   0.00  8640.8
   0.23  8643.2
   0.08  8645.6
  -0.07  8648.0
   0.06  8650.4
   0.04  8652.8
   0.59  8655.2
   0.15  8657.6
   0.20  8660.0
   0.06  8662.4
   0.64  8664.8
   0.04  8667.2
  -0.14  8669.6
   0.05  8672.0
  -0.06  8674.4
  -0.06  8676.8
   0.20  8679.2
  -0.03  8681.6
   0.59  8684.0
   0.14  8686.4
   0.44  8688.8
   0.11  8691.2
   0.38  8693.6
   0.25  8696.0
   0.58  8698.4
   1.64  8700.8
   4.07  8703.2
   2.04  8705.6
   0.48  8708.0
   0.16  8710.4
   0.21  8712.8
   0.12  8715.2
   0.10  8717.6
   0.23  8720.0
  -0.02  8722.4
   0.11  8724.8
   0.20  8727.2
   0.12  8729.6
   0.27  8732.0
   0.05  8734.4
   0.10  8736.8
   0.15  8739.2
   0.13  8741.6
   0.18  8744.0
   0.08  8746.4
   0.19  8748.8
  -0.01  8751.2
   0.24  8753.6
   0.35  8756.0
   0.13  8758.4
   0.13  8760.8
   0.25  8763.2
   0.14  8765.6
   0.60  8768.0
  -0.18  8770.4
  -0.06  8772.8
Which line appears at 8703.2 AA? [O III] 5007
